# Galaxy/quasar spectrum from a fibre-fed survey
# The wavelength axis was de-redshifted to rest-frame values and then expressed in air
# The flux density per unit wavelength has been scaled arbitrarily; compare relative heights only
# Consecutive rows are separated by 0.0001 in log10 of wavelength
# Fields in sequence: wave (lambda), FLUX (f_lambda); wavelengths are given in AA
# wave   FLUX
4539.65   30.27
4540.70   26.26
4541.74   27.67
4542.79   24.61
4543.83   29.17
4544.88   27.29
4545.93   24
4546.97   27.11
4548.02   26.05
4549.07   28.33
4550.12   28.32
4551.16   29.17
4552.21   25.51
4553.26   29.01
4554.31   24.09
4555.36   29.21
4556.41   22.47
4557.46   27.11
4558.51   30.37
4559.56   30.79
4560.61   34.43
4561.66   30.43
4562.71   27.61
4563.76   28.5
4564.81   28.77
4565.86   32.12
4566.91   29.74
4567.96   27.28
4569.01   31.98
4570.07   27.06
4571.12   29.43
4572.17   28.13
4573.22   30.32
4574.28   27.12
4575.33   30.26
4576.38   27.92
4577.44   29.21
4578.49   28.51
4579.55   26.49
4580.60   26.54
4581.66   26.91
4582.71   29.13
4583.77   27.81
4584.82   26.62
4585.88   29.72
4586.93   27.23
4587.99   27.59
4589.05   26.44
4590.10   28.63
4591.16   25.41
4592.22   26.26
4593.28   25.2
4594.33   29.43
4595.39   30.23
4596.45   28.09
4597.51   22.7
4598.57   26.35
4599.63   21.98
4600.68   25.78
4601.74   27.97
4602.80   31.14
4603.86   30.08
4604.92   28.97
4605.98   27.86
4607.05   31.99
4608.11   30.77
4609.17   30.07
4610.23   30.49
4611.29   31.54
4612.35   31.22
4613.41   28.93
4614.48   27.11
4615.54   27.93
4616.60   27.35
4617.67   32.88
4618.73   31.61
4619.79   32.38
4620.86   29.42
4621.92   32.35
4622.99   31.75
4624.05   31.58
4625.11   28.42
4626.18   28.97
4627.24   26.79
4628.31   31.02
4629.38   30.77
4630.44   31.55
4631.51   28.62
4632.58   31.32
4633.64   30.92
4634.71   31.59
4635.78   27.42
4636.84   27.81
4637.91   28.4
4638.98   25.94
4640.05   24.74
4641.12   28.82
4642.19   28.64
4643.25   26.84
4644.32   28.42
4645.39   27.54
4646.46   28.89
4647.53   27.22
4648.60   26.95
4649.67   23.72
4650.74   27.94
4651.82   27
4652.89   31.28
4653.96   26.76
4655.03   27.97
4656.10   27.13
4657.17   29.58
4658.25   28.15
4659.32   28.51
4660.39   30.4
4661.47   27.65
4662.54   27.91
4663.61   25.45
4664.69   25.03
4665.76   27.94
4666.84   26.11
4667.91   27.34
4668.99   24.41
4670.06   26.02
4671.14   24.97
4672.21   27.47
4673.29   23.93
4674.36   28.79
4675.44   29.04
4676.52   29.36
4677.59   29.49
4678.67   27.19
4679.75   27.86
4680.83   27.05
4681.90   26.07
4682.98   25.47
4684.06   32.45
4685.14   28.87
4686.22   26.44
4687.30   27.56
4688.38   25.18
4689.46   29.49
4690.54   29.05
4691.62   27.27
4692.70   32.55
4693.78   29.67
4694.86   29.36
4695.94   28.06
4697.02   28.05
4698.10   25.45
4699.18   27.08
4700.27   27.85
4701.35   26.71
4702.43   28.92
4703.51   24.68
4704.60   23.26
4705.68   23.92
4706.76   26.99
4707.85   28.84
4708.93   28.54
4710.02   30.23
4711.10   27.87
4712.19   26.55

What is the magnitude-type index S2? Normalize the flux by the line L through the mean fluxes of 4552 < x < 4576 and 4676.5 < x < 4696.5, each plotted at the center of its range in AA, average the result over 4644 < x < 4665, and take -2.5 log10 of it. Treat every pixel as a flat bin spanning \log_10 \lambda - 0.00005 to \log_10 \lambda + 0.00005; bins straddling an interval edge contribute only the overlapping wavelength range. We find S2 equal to 0.03 mag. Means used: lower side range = 28.8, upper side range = 28.3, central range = 27.7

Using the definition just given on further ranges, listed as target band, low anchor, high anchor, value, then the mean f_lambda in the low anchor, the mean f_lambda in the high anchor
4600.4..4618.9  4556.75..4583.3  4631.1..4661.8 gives -0.04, 29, 28.1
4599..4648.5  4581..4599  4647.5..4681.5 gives -0.07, 27.3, 27.4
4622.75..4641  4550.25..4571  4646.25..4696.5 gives -0.04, 28.7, 27.7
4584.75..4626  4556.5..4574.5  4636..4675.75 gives -0.01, 29.4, 27.3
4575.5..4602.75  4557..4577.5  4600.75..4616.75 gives 0.09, 29.4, 29.5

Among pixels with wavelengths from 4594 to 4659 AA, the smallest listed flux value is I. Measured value 21.98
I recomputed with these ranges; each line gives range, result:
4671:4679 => 23.93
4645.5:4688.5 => 23.72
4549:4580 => 22.47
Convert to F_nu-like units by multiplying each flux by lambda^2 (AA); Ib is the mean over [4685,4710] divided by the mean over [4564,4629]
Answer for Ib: 1.0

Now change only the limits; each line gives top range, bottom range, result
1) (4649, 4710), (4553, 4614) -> 1.01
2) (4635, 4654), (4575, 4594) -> 1.03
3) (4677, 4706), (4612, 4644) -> 0.97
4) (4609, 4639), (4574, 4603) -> 1.11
